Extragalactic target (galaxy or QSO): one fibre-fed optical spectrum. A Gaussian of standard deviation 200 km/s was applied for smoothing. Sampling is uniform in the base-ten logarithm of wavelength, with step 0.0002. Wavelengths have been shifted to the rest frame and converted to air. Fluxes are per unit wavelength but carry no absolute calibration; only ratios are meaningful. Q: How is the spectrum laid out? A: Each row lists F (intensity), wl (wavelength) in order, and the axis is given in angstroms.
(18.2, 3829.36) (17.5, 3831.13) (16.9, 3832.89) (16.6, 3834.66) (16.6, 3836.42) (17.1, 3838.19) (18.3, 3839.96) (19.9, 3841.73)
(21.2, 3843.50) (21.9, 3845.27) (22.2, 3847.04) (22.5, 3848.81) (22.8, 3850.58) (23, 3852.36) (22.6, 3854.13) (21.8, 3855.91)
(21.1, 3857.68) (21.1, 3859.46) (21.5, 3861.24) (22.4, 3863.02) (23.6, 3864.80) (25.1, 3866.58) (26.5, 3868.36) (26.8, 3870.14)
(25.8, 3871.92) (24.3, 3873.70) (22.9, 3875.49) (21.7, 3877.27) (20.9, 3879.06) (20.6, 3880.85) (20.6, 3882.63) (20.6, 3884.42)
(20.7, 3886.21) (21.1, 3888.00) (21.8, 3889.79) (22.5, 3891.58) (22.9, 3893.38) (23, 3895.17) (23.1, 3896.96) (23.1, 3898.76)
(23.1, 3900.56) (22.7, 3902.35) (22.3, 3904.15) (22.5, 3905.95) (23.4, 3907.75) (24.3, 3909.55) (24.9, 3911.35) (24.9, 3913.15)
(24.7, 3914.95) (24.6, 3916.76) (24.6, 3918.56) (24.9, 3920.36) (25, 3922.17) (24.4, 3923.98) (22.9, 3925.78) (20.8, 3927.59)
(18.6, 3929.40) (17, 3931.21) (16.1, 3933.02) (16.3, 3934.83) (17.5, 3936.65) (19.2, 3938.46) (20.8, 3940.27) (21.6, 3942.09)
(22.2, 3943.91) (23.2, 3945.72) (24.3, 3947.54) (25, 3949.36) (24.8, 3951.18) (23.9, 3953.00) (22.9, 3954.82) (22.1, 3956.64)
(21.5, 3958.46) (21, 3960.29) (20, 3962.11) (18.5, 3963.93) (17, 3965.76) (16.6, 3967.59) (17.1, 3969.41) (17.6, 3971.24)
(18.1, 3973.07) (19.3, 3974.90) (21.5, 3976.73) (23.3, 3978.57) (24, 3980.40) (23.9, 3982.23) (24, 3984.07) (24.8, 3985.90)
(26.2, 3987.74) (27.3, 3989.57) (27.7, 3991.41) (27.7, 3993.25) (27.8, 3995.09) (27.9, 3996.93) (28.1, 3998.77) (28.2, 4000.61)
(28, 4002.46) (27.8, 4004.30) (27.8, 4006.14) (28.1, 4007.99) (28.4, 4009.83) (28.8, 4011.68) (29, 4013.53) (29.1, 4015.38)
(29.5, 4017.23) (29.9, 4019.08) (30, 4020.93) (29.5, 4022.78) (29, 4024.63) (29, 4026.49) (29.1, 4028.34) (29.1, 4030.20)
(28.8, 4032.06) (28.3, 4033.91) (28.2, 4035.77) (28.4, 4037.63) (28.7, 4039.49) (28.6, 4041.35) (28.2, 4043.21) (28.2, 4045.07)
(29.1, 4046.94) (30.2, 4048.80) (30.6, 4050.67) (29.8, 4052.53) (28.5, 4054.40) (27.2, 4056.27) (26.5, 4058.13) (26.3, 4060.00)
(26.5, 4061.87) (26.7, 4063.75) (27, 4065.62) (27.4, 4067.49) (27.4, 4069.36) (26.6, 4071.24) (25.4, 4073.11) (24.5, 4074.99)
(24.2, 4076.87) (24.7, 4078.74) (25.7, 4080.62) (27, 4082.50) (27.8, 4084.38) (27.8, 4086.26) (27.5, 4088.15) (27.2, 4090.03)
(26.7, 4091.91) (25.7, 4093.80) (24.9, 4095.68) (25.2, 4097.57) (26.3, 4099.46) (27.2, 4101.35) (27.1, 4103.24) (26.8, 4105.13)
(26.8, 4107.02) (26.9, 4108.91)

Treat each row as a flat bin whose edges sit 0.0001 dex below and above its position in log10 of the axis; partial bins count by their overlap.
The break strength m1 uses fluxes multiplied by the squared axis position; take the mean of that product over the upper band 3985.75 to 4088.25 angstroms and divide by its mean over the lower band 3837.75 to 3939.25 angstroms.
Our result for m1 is 1.36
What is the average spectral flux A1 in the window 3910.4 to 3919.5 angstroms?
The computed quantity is 24.8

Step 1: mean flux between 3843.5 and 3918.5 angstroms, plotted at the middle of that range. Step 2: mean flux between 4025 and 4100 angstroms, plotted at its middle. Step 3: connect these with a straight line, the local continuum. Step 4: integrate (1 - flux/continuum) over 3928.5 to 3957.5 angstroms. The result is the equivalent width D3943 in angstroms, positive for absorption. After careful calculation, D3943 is 4.1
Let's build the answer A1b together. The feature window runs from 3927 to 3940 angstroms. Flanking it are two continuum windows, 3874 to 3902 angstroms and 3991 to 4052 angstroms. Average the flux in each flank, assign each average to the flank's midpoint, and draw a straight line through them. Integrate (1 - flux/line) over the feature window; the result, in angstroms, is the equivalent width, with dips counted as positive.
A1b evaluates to 3.4 angstroms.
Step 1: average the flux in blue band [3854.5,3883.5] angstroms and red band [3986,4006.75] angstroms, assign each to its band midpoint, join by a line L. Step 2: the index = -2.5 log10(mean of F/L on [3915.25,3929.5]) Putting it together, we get 0.06 mag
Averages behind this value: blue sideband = 22.9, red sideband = 27.6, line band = 23.5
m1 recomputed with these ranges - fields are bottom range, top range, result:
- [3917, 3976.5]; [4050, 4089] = 1.37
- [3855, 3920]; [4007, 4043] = 1.35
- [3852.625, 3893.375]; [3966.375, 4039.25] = 1.25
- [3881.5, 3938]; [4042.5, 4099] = 1.33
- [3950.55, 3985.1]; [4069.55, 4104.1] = 1.33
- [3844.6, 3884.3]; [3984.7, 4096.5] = 1.33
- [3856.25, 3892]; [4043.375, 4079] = 1.33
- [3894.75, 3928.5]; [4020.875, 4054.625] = 1.31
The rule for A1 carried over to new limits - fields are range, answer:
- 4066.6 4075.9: 26.3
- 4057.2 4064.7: 26.5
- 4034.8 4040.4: 28.4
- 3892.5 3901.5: 23.1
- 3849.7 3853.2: 22.9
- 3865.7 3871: 26.1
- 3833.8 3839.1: 16.8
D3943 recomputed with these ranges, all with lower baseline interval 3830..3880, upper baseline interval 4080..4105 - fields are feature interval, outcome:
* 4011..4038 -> -4.16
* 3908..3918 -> -0.78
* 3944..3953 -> -0.20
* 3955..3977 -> 4.31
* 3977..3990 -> -0.11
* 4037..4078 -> -2.61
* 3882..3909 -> 0.21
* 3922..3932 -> 0.81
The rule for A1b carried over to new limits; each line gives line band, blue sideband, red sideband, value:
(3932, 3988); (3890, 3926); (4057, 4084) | 7.9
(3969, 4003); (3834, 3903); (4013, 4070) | 2.6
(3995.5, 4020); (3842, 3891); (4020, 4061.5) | -0.9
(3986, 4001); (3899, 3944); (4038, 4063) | -1.1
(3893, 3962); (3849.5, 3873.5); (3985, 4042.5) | 8.6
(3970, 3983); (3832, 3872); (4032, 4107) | 2.0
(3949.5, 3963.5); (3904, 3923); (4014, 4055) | 2.0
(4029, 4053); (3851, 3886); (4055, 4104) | -3.0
